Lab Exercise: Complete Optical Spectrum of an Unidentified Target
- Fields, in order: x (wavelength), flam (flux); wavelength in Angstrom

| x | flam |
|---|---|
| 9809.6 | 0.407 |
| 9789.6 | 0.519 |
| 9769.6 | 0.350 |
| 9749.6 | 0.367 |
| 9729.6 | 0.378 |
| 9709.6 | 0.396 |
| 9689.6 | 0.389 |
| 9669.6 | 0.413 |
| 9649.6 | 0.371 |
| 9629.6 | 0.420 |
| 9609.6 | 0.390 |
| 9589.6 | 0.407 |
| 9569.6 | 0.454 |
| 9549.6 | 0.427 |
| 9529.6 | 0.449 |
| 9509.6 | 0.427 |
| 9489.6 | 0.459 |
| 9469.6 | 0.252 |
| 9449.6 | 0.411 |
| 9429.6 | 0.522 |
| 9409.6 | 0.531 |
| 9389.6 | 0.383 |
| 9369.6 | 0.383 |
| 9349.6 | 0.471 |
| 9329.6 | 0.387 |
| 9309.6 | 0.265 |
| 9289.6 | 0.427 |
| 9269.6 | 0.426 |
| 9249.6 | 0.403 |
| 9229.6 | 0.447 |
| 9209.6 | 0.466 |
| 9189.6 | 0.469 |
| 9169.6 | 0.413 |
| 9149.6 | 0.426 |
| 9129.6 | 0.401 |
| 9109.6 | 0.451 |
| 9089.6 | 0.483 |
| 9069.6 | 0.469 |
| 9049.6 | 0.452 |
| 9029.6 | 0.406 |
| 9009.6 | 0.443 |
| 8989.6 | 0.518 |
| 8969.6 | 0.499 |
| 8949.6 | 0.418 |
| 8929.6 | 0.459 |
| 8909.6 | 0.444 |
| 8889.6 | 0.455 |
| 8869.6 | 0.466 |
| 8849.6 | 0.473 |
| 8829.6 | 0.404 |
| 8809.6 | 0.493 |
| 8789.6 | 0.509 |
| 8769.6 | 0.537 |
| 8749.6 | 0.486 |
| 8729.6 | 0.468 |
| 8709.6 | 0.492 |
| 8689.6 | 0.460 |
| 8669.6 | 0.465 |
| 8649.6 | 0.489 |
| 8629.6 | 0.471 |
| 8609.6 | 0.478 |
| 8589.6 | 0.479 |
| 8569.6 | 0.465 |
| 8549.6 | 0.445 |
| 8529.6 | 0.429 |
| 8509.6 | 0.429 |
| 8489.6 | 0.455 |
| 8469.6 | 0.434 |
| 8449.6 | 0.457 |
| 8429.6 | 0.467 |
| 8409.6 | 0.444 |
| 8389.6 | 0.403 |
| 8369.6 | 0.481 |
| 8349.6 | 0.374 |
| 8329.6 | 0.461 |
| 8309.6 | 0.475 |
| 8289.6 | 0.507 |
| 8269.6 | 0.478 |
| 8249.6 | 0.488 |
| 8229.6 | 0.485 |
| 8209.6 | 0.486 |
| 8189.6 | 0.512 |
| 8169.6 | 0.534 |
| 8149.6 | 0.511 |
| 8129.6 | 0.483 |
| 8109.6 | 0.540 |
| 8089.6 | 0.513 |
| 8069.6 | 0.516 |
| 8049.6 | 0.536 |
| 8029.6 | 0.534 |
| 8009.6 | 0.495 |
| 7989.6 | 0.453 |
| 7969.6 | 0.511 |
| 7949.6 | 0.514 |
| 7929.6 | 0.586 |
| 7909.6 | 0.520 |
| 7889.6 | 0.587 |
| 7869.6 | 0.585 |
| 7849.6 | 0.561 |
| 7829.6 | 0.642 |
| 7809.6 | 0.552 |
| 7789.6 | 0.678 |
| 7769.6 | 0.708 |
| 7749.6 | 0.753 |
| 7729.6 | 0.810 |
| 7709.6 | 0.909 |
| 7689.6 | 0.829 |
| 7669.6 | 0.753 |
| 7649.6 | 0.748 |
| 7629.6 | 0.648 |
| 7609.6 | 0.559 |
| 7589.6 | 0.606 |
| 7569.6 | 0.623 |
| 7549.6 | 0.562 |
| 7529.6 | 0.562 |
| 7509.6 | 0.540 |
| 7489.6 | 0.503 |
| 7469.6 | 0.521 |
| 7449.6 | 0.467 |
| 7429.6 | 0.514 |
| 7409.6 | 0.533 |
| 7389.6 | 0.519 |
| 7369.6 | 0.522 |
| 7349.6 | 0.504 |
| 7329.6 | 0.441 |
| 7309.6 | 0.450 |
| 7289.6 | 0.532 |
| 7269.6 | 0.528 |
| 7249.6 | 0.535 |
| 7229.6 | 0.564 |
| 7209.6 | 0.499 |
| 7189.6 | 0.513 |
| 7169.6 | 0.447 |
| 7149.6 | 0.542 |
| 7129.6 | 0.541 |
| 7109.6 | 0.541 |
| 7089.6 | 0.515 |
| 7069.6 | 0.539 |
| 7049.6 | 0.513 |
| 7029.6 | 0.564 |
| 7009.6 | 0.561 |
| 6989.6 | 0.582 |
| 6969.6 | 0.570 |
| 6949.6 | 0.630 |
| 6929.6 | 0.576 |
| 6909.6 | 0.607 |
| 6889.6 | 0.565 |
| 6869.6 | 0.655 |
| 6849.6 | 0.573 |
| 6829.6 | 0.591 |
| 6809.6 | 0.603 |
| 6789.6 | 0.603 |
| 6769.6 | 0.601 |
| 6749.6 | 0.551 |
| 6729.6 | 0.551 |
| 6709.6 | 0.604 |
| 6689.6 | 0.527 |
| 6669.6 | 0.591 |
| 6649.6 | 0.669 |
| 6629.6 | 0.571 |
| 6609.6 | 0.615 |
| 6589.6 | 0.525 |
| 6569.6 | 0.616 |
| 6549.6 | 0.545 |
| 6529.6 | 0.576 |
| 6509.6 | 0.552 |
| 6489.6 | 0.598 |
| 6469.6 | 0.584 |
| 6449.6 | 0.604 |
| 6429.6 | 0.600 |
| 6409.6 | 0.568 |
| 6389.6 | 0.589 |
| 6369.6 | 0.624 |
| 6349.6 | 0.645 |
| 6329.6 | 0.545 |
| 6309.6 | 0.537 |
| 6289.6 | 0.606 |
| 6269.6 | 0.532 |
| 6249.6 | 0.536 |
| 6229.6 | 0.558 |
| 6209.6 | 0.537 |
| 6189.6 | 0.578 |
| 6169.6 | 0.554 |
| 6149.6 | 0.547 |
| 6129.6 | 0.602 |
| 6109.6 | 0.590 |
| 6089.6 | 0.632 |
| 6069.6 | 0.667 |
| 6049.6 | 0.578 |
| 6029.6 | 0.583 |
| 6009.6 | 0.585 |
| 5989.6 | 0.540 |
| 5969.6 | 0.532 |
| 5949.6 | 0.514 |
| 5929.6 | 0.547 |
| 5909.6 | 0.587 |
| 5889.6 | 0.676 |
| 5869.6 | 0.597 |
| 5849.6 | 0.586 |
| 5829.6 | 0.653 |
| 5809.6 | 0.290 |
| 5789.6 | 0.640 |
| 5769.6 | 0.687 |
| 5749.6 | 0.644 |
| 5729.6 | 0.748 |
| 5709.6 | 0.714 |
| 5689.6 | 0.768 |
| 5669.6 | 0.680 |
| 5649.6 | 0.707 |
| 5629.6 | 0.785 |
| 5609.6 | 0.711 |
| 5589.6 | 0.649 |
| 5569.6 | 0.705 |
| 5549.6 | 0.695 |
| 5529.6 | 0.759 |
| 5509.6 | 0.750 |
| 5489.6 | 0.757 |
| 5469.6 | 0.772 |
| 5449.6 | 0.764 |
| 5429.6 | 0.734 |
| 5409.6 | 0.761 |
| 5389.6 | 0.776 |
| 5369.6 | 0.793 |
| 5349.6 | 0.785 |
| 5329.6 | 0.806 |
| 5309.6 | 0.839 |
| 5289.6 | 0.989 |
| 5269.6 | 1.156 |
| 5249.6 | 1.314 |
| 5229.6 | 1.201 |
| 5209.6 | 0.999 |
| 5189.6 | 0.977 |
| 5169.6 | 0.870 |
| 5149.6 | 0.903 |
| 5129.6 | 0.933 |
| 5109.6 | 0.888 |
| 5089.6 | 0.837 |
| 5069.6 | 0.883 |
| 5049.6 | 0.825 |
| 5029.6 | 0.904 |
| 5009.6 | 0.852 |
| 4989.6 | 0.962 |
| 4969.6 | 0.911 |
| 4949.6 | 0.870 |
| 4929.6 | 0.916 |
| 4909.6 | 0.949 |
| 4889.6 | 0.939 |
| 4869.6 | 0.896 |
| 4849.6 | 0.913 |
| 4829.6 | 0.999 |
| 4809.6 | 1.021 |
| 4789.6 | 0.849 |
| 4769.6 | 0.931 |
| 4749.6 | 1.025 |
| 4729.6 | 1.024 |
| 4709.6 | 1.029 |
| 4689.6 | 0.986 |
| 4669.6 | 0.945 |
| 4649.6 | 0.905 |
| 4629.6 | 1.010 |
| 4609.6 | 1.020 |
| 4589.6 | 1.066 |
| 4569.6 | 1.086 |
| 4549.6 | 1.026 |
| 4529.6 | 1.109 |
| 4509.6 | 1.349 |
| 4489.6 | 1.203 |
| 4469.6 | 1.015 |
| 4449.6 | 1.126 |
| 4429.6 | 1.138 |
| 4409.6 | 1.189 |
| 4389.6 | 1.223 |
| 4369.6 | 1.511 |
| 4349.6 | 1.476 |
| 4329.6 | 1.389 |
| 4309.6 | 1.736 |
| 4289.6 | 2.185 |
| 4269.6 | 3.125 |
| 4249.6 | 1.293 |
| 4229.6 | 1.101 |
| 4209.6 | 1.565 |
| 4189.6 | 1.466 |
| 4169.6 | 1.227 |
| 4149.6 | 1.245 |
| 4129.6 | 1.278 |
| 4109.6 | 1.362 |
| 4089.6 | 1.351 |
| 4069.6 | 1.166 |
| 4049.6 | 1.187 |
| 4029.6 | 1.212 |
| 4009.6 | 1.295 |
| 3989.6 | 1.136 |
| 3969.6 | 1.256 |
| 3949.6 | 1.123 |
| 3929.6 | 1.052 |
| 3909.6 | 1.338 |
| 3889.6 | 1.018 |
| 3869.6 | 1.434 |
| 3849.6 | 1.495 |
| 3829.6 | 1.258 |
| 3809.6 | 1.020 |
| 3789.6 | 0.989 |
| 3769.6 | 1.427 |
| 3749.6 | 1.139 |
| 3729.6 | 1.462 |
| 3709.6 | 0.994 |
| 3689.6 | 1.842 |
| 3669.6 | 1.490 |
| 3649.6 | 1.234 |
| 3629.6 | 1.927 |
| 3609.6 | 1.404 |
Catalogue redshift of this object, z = 1.76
